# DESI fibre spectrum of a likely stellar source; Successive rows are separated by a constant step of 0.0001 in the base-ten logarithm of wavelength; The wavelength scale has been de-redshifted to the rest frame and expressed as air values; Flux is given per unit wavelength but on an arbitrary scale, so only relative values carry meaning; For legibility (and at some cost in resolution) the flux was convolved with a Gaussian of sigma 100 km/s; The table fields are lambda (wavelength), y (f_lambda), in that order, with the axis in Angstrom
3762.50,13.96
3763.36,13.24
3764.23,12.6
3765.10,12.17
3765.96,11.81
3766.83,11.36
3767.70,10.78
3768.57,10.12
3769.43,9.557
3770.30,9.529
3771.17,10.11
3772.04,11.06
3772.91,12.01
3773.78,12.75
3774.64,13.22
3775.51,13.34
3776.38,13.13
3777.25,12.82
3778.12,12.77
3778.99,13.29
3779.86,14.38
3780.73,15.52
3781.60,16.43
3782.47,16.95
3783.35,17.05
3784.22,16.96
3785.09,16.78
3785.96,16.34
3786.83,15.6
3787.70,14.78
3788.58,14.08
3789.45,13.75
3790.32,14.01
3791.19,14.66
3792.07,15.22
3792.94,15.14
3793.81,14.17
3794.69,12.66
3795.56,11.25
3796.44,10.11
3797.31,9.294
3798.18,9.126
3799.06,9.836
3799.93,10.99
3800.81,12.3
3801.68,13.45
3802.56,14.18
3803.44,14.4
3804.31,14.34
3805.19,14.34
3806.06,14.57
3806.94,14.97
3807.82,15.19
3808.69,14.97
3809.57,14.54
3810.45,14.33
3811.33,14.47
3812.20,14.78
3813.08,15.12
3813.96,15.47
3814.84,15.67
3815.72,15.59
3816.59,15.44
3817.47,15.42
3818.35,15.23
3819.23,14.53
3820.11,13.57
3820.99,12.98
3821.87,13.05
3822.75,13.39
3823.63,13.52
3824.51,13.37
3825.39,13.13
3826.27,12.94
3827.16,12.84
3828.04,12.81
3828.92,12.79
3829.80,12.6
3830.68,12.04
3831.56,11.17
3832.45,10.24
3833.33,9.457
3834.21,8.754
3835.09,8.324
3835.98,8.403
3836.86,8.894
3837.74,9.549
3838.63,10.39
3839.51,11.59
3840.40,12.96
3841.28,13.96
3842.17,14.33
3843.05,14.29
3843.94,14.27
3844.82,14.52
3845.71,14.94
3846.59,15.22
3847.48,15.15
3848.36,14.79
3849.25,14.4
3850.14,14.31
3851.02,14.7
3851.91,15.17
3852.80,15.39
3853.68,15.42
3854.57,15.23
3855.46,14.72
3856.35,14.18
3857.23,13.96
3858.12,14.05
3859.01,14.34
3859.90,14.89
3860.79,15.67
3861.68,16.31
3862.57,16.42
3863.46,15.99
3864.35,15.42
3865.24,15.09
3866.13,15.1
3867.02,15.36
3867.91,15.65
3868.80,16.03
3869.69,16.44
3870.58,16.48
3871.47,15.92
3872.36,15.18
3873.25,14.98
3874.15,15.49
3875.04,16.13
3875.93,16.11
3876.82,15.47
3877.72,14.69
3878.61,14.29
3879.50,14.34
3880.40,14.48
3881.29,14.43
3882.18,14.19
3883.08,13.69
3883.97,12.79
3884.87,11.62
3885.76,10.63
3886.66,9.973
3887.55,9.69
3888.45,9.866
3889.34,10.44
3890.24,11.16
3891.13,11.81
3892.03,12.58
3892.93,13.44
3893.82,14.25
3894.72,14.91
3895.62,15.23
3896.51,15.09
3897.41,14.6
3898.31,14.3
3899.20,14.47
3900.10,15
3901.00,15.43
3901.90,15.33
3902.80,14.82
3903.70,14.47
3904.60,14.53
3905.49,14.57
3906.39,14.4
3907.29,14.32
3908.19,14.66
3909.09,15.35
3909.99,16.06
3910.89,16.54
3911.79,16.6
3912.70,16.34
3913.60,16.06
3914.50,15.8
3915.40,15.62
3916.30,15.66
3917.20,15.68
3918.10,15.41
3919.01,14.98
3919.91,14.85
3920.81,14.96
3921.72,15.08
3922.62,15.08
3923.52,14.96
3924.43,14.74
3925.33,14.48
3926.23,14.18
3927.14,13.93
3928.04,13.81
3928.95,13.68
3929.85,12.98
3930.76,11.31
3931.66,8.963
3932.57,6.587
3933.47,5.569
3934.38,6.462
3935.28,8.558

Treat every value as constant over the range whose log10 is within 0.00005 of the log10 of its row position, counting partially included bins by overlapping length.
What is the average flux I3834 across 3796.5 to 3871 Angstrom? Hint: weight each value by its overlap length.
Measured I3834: 13.7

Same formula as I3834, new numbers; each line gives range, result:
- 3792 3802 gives 11.8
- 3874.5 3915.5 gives 14.1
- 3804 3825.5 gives 14.5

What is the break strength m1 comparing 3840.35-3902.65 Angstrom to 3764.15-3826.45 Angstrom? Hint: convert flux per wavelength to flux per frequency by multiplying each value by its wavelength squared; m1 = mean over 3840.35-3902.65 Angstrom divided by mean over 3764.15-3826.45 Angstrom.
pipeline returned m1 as 1.10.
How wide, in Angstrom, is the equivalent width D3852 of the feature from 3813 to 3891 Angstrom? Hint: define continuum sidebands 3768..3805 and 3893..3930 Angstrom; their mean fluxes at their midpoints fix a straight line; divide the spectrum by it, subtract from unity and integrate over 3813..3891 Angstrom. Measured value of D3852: 2.4 Angstrom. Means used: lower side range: 13.3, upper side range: 15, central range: 13.7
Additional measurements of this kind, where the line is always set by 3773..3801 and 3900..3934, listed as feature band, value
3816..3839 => 2.9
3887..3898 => 1.1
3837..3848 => 0.5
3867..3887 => -0.7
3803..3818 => -1.2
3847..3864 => -1.2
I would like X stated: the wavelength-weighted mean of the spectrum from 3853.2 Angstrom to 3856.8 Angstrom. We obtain 14.9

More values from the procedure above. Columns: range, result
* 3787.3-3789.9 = 14.2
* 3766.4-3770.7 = 10.3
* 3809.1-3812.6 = 14.5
